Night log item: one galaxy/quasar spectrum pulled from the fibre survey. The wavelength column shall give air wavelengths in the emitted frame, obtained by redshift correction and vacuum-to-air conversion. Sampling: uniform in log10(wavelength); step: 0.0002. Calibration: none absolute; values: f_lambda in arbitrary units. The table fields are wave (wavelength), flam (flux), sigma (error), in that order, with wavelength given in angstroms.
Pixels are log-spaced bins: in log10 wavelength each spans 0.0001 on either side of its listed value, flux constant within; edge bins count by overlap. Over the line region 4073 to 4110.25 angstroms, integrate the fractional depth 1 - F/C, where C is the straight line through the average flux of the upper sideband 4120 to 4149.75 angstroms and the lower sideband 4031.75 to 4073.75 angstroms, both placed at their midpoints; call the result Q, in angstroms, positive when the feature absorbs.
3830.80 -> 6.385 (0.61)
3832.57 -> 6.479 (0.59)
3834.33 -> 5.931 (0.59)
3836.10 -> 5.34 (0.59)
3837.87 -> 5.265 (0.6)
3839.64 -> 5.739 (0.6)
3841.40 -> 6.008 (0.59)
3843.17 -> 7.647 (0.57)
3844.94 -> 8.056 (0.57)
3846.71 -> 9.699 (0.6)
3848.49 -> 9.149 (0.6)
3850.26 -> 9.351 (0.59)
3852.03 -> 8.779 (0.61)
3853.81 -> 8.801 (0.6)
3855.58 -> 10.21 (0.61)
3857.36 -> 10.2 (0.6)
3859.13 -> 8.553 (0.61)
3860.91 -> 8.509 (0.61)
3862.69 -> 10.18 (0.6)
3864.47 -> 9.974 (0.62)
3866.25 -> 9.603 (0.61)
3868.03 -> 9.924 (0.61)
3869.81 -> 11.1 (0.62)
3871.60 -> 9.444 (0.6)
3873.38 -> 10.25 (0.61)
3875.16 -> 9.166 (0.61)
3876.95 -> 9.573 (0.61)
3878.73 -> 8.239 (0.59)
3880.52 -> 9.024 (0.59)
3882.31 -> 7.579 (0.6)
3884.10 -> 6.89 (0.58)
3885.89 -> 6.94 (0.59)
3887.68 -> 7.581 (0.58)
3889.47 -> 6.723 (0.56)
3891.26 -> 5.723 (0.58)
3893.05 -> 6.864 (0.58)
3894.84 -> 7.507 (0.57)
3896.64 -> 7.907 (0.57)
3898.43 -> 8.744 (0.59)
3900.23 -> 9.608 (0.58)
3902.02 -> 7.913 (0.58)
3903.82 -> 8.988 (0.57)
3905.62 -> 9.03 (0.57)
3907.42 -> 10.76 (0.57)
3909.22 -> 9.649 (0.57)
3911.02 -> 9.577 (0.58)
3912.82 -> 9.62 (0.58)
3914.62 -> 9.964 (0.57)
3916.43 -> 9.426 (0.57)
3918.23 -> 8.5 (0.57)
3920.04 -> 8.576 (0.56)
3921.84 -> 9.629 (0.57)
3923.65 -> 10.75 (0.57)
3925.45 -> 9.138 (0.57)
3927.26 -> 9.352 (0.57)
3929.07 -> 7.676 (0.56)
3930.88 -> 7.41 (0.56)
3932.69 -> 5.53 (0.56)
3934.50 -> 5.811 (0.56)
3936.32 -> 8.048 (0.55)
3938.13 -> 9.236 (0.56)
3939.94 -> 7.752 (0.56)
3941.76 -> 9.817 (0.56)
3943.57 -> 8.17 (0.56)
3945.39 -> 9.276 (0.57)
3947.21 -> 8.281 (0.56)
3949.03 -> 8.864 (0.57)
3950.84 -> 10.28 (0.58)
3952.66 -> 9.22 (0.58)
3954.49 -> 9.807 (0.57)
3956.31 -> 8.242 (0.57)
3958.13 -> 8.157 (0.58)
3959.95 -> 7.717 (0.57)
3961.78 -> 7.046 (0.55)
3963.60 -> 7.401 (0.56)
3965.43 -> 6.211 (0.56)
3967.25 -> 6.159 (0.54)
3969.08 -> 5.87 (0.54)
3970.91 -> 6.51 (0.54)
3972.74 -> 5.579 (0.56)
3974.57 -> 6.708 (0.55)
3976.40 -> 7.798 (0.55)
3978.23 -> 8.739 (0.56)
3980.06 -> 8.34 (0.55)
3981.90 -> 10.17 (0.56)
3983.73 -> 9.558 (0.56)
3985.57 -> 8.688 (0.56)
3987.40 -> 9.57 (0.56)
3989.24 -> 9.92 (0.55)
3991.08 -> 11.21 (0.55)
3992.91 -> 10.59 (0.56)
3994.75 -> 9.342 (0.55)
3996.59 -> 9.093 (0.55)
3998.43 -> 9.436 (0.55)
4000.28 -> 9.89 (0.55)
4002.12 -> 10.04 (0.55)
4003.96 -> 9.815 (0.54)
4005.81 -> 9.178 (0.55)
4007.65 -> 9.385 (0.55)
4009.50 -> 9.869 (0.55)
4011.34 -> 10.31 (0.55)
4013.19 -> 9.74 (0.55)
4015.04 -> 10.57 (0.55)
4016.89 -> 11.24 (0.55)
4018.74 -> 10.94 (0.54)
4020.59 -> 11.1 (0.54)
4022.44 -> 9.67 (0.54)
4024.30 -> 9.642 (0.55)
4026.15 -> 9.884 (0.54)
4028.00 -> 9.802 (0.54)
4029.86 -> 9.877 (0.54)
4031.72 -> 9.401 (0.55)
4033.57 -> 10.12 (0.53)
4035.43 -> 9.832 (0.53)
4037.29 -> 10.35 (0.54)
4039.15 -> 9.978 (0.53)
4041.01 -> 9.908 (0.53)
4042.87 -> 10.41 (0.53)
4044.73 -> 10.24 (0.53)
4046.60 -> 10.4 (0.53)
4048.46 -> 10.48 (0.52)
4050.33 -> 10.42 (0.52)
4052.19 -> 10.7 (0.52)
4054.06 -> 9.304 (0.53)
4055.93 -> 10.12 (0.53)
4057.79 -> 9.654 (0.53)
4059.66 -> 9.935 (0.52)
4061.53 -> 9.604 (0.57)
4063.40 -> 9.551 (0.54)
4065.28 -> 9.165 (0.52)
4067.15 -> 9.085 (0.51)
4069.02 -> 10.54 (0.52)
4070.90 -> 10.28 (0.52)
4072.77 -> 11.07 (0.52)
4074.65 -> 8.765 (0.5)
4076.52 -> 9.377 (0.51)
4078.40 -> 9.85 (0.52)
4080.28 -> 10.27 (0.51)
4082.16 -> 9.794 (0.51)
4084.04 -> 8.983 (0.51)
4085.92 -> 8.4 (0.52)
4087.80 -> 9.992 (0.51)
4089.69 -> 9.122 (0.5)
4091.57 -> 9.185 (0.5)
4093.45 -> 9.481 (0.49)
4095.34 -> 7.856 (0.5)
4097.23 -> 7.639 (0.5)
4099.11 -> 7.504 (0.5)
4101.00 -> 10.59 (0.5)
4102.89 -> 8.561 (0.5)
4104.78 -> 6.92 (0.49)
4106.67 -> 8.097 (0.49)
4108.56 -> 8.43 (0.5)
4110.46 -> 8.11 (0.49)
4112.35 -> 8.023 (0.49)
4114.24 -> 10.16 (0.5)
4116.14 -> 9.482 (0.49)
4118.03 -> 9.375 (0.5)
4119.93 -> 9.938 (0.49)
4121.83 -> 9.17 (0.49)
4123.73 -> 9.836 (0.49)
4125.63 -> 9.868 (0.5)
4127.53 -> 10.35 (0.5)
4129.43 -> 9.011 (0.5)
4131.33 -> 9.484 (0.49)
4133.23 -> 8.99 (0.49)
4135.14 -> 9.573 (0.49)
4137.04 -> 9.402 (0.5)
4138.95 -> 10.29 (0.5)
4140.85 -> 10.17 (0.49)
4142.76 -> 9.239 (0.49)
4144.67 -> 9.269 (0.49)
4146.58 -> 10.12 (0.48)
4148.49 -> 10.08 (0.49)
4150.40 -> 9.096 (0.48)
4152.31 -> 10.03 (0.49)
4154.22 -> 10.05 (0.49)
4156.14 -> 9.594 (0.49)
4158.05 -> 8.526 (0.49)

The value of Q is 3.6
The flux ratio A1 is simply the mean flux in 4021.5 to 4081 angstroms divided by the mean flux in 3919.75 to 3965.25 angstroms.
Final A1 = 1.18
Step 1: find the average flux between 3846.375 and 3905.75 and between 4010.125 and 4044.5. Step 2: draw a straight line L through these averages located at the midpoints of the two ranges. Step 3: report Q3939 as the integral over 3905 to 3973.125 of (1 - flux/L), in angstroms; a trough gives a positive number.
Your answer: 6.8 angstroms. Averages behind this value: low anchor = 8.74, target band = 8.38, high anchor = 10.2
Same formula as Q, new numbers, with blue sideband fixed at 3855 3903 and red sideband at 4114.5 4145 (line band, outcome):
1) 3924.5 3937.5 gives 1.8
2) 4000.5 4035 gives -3.2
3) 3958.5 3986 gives 4.6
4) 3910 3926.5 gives -1.2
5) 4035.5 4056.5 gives -2.1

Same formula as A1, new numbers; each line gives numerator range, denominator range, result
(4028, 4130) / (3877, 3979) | 1.16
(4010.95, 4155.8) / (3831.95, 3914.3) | 1.14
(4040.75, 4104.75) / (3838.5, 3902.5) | 1.12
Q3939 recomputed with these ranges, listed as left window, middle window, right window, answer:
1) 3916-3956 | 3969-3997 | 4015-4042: 2.2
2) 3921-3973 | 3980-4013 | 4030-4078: -2.9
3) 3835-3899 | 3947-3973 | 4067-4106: 2.9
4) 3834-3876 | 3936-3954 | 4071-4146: -0.2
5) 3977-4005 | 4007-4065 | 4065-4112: -4.4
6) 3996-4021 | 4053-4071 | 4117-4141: 0.3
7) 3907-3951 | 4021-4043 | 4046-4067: -0.5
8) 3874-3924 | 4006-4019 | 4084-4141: -2.0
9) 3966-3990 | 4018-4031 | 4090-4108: -3.2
